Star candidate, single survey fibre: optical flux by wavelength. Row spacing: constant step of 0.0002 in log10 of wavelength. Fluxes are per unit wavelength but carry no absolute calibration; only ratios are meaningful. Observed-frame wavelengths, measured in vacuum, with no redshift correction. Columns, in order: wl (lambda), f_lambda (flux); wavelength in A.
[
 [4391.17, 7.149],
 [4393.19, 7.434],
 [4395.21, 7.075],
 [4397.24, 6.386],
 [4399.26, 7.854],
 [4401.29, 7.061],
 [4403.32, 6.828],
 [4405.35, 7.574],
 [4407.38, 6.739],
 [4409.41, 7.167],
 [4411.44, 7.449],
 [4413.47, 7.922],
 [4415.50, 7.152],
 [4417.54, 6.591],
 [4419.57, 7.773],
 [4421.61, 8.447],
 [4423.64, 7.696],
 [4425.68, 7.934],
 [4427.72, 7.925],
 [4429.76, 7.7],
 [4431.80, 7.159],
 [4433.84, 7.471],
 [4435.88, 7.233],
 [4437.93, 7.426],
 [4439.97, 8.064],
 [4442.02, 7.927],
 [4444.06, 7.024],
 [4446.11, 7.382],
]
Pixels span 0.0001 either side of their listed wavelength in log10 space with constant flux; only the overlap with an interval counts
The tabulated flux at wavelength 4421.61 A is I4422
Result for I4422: 8.447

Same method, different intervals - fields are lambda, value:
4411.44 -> 7.449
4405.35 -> 7.574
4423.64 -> 7.696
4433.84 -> 7.471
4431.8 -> 7.159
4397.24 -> 6.386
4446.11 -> 7.382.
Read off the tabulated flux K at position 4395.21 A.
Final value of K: 7.075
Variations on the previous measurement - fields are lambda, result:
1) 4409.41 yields 7.167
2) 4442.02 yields 7.927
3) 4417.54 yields 6.591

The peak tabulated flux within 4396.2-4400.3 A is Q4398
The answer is 7.854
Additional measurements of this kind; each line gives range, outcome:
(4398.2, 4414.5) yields 7.922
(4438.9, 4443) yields 8.064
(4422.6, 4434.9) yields 7.934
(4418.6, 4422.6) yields 8.447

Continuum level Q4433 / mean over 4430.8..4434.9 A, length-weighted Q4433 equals 7.32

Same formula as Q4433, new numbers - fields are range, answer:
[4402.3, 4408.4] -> 7.04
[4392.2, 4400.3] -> 7.19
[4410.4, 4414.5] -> 7.69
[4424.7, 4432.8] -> 7.68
